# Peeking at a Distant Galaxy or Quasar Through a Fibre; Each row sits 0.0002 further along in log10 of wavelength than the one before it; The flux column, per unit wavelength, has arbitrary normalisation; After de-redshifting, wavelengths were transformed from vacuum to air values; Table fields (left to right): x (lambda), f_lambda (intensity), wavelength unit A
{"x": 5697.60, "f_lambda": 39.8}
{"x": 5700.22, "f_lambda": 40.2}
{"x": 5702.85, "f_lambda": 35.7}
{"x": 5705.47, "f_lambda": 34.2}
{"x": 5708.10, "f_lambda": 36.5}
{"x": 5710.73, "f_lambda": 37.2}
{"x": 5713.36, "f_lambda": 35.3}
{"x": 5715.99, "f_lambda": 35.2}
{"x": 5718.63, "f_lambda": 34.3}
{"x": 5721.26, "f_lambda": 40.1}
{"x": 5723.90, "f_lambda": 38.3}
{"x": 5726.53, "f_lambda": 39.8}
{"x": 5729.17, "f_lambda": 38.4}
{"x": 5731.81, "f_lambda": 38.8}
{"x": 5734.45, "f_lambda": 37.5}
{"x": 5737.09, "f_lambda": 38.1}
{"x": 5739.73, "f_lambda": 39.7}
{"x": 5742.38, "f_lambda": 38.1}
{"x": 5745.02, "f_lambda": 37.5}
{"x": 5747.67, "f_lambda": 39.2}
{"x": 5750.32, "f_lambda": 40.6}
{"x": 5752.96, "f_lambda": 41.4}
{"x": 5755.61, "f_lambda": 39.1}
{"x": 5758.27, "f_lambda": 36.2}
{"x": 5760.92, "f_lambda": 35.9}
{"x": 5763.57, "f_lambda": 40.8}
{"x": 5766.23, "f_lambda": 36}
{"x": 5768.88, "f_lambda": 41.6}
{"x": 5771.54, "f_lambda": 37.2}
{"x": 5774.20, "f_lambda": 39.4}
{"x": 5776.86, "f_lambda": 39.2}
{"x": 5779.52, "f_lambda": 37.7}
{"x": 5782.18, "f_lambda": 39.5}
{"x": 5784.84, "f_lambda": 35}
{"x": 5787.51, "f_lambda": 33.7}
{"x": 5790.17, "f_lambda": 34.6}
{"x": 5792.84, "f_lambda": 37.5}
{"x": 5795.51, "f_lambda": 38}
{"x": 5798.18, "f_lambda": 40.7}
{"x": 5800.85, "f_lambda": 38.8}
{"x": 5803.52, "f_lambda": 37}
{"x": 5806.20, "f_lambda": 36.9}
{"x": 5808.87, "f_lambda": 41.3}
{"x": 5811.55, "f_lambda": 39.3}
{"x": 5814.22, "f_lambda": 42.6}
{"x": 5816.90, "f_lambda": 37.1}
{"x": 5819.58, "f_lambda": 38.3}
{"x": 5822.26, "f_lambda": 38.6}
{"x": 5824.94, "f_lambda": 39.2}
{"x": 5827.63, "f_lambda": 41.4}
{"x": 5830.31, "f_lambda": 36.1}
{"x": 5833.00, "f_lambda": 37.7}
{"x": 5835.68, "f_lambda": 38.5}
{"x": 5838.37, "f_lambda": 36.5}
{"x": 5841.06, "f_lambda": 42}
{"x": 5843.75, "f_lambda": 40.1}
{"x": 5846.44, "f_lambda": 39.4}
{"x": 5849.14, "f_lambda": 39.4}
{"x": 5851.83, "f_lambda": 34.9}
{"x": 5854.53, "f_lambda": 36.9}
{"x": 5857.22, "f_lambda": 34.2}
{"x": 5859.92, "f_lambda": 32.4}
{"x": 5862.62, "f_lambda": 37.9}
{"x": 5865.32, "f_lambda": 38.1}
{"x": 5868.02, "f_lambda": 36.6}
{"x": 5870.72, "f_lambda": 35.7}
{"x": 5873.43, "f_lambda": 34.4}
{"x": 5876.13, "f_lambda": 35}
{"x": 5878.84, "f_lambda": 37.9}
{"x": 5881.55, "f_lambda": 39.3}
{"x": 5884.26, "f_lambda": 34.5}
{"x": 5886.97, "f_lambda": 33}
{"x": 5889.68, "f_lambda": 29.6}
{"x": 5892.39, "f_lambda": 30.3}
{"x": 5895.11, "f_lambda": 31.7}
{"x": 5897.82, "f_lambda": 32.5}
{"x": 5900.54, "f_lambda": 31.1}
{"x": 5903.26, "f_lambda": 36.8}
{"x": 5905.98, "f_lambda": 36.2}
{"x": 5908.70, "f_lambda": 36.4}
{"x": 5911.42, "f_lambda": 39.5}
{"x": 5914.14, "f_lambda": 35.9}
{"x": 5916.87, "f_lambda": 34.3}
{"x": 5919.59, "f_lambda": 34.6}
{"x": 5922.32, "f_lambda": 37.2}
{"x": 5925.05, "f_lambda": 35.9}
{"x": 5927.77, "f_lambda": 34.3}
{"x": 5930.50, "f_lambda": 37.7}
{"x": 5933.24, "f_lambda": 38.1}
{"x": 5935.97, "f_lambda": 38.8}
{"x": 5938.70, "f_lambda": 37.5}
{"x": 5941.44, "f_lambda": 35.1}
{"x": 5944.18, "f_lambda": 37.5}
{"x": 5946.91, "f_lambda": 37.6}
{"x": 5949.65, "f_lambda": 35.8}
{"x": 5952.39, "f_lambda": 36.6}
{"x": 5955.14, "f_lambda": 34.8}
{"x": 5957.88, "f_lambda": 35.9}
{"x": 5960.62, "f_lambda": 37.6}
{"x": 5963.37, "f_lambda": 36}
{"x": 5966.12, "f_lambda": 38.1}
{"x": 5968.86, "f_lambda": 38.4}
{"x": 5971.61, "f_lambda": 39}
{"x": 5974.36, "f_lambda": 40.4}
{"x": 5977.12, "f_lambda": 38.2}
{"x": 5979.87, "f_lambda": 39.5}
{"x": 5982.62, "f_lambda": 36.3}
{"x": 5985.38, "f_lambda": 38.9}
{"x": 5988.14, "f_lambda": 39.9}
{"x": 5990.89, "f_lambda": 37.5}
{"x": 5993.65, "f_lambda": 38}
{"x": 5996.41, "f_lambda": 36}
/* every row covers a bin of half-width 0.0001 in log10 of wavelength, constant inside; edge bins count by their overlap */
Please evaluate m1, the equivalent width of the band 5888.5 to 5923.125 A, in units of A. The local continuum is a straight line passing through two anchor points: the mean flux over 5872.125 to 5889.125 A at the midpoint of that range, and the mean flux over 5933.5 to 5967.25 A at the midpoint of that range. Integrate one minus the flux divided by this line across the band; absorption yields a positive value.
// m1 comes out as 1.57 A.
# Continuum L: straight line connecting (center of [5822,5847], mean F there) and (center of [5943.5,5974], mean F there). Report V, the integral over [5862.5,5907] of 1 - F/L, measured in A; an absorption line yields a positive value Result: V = 4.2 A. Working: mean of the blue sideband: 39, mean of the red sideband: 37.1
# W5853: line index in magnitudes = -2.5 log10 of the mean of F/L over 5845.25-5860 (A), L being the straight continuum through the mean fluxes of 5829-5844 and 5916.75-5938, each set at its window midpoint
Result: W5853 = 0.05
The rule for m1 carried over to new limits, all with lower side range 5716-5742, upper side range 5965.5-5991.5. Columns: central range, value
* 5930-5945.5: 0.47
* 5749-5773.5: -0.35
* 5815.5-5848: -0.32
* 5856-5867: 0.78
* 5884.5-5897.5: 2.35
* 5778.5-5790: 0.61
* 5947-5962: 0.92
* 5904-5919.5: 0.89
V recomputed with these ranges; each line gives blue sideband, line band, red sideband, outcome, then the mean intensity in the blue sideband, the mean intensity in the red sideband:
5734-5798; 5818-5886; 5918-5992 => 0.68 A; 38.1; 37.3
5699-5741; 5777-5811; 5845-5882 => -0.63 A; 37.5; 36.5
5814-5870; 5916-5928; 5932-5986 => 0.71 A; 37.9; 37.5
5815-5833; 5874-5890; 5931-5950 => 1.14 A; 38.5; 37.3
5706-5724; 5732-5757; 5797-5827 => -1.16 A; 36.5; 39.1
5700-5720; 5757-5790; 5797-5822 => 0.29 A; 35.9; 39.1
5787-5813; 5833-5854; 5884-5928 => -1.20 A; 37.9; 34.3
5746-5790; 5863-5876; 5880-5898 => -0.89 A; 38.2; 33.1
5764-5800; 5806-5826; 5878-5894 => -1.51 A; 37.8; 33.9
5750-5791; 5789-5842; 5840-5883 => -1.49 A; 38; 37.1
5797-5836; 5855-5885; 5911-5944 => 1.35 A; 38.9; 36.5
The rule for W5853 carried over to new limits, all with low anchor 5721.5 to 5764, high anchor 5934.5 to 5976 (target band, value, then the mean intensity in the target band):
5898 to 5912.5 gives 0.059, 35.6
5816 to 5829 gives -0.023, 39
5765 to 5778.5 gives -0.005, 38.7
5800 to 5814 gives -0.020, 39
